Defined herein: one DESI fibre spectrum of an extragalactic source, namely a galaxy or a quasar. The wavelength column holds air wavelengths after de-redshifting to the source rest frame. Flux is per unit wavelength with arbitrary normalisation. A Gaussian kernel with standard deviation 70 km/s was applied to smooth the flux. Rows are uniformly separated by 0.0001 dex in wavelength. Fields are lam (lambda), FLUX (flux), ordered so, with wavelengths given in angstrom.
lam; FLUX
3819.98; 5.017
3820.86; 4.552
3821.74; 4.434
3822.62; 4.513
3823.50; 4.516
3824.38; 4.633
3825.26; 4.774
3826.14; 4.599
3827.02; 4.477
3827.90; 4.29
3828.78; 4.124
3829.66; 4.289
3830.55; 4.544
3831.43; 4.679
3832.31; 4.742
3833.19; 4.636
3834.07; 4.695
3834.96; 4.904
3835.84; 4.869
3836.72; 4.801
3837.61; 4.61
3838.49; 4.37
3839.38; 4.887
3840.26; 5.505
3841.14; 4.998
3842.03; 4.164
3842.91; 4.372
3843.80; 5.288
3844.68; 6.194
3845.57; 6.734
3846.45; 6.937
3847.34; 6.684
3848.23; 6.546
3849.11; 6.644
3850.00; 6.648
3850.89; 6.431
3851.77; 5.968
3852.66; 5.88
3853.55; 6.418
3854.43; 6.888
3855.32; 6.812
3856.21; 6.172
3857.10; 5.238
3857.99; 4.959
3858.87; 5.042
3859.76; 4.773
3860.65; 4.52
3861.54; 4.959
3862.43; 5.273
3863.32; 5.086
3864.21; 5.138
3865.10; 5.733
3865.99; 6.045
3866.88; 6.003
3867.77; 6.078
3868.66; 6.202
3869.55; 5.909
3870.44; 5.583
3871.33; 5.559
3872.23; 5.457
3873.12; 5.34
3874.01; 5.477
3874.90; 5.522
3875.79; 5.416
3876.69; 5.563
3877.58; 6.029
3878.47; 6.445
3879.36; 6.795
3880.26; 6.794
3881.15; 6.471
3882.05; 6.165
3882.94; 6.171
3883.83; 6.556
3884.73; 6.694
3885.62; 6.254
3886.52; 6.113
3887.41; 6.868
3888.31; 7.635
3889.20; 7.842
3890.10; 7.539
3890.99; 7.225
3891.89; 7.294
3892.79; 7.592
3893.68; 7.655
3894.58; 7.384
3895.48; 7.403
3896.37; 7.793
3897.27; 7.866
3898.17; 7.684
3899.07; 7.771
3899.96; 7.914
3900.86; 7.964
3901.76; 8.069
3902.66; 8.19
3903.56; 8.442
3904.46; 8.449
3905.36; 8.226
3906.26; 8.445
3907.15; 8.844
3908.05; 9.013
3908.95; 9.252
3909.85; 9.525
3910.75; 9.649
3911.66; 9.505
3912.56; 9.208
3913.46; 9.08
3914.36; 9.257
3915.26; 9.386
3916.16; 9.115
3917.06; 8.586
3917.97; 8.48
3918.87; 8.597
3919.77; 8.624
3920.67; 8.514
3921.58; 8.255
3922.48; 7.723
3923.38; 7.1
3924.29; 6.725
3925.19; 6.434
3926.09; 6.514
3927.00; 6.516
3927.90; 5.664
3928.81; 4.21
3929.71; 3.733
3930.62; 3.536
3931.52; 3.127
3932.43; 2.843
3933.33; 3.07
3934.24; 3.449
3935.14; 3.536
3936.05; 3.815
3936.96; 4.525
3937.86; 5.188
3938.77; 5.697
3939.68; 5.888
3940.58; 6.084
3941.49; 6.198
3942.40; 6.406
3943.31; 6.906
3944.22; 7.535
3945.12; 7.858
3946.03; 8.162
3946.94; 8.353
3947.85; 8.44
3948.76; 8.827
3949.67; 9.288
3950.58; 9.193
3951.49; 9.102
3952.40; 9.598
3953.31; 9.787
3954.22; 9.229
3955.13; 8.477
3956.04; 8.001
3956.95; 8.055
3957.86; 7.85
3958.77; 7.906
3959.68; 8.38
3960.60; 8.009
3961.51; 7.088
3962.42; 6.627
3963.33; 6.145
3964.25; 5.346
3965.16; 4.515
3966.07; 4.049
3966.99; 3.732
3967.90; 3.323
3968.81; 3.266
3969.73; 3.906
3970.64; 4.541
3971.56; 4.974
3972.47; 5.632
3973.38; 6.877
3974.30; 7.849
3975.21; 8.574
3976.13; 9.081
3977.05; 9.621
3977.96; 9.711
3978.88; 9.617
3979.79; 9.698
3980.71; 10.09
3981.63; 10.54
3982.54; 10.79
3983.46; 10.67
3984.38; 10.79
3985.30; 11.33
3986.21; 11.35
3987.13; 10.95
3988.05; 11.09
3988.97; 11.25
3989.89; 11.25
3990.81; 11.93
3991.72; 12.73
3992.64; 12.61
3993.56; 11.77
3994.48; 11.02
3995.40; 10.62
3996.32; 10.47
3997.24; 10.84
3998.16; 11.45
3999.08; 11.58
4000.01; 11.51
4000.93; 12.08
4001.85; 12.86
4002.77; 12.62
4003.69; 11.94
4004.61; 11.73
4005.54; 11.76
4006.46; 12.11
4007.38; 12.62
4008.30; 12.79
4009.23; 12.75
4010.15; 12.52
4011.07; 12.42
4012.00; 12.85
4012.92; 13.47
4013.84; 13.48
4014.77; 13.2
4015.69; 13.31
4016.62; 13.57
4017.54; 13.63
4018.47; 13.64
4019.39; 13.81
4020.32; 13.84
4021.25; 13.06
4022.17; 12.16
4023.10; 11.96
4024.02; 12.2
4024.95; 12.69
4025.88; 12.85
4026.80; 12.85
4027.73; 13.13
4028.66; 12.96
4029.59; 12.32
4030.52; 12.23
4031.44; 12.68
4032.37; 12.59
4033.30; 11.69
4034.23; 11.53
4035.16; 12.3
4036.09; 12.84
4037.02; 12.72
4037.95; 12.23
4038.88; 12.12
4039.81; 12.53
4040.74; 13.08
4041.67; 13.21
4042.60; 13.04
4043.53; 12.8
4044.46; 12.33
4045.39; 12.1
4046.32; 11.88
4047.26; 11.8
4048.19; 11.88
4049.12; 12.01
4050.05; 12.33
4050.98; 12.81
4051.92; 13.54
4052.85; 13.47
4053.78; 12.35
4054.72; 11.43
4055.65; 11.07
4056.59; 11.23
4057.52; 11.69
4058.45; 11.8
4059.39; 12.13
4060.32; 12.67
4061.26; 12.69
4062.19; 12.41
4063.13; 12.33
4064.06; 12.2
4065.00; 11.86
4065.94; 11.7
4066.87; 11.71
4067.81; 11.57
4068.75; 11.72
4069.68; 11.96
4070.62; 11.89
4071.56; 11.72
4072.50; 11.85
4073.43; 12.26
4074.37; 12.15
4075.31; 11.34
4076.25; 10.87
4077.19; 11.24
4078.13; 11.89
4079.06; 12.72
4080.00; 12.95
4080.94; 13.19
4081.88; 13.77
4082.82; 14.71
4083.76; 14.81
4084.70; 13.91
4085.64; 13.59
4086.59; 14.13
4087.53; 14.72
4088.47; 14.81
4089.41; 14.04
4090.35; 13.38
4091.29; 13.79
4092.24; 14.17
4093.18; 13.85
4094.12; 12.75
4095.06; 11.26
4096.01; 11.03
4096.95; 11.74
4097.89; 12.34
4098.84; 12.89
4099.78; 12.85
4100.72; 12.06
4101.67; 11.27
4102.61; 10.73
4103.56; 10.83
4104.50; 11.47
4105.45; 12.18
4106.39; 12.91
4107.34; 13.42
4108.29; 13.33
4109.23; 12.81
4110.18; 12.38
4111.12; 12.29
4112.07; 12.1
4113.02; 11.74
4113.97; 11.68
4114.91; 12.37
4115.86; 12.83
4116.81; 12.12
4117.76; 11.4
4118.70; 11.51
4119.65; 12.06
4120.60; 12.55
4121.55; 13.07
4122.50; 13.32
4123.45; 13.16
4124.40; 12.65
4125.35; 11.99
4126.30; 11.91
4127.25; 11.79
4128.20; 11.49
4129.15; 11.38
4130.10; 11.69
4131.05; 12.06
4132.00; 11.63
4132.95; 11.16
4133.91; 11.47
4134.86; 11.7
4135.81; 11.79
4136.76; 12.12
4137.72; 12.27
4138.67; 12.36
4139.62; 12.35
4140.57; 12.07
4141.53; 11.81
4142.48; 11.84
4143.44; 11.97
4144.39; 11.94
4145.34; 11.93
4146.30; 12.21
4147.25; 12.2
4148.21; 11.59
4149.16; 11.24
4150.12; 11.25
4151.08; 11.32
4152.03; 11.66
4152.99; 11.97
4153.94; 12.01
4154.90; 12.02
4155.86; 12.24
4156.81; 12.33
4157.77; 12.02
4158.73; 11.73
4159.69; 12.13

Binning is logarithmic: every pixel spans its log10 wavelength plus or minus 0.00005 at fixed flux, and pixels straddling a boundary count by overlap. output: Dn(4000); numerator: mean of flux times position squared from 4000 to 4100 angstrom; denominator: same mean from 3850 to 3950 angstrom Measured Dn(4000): 2.02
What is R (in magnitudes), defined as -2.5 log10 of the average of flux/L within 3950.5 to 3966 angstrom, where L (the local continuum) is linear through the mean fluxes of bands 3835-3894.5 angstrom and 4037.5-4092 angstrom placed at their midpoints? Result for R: 0.17 mag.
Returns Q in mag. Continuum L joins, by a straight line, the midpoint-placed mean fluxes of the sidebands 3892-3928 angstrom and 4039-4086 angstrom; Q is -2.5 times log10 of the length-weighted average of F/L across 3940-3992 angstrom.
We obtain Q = 0.19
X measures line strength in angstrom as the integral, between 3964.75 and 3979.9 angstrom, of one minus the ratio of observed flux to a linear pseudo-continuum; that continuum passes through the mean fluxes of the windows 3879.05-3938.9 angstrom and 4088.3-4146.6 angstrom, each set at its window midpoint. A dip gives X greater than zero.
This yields 4.1 angstrom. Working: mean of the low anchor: 7.1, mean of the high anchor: 12.2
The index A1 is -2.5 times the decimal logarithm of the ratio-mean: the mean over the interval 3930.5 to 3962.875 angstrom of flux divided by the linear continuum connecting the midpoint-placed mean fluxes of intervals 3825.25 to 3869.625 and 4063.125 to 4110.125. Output 0.22 mag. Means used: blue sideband 5.39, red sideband 12.6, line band 6.87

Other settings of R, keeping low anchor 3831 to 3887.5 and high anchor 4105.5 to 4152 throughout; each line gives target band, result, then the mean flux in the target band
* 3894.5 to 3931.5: -0.130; 7.82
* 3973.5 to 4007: -0.237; 11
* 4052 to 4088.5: -0.165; 12.5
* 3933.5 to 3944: 0.404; 5.23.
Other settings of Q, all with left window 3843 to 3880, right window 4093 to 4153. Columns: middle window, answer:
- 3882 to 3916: -0.180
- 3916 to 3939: 0.247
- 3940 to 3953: -0.017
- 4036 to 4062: -0.198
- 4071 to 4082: -0.110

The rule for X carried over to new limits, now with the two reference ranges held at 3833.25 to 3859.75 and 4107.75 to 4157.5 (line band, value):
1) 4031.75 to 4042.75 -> -2.9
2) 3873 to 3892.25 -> -0.1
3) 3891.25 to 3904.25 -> -2.0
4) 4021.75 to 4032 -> -3.1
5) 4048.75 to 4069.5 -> -3.5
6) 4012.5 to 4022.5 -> -4.2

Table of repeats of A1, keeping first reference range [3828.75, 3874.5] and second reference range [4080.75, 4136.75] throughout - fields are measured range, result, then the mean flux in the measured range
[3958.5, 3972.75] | 0.50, 5.43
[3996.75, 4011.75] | -0.24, 12.1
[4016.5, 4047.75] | -0.21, 12.6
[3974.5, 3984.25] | -0.10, 9.82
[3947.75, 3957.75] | -0.08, 8.89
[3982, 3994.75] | -0.23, 11.4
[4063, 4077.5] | -0.03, 11.8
